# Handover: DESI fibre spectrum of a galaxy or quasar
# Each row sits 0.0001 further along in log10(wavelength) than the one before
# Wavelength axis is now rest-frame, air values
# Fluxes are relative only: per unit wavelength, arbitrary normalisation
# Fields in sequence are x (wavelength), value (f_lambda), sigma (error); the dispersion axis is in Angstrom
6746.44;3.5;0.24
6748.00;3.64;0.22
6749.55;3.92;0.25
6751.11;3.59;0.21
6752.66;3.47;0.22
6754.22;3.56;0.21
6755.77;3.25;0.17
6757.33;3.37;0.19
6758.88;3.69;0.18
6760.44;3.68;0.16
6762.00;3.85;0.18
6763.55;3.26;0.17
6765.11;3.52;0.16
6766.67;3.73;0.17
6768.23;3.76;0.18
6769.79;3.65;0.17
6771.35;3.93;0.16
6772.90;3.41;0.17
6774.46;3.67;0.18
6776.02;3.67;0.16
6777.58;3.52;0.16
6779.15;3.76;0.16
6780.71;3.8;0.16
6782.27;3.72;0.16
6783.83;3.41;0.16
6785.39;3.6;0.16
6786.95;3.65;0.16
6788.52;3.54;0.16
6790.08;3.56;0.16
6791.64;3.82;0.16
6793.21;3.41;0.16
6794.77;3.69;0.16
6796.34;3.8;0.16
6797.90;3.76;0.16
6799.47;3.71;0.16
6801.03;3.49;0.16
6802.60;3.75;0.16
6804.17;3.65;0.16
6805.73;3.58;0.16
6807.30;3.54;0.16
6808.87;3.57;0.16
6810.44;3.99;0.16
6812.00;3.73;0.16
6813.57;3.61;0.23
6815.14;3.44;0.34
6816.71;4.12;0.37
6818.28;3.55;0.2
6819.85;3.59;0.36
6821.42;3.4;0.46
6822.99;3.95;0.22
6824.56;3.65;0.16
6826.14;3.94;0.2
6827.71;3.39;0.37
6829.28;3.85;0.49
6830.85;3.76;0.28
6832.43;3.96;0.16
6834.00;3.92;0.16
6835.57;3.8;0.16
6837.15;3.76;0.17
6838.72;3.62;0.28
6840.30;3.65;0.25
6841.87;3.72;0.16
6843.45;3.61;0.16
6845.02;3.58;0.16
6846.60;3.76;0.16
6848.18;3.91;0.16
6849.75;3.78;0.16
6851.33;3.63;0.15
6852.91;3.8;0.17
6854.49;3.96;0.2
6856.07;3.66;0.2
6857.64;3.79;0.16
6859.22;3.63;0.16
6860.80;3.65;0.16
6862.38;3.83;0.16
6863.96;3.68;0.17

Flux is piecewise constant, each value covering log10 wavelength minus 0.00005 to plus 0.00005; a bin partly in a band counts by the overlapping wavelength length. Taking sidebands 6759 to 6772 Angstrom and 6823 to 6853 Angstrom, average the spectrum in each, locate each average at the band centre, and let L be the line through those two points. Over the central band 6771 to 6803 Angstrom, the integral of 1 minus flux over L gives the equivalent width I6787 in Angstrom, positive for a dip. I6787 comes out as 0.4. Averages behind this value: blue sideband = 3.67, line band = 3.65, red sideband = 3.75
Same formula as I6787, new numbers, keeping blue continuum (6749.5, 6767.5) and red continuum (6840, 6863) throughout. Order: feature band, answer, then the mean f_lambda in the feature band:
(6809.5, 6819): -0.2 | 3.74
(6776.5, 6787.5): -0.1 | 3.64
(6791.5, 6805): -0.1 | 3.67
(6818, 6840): -0.2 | 3.73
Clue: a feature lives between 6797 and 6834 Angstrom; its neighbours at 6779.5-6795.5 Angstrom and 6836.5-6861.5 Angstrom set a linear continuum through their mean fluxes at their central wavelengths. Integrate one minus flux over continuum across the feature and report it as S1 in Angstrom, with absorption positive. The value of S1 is -0.3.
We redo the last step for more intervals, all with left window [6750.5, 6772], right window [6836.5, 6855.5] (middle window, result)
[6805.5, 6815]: 0.0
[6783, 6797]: 0.1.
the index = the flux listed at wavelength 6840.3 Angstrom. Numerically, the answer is 3.65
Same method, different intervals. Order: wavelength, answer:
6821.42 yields 3.4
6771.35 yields 3.93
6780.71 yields 3.8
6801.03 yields 3.49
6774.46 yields 3.67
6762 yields 3.85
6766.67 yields 3.73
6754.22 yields 3.56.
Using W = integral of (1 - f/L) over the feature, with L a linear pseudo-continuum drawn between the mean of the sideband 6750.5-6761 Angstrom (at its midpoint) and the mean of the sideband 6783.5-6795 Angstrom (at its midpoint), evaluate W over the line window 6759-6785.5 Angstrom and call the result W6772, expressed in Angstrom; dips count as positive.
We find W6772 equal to -0.7 Angstrom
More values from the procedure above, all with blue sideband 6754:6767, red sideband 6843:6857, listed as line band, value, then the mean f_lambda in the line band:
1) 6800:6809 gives 0.1 Angstrom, 3.6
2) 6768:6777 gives -0.3 Angstrom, 3.68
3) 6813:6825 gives 0.0 Angstrom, 3.67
